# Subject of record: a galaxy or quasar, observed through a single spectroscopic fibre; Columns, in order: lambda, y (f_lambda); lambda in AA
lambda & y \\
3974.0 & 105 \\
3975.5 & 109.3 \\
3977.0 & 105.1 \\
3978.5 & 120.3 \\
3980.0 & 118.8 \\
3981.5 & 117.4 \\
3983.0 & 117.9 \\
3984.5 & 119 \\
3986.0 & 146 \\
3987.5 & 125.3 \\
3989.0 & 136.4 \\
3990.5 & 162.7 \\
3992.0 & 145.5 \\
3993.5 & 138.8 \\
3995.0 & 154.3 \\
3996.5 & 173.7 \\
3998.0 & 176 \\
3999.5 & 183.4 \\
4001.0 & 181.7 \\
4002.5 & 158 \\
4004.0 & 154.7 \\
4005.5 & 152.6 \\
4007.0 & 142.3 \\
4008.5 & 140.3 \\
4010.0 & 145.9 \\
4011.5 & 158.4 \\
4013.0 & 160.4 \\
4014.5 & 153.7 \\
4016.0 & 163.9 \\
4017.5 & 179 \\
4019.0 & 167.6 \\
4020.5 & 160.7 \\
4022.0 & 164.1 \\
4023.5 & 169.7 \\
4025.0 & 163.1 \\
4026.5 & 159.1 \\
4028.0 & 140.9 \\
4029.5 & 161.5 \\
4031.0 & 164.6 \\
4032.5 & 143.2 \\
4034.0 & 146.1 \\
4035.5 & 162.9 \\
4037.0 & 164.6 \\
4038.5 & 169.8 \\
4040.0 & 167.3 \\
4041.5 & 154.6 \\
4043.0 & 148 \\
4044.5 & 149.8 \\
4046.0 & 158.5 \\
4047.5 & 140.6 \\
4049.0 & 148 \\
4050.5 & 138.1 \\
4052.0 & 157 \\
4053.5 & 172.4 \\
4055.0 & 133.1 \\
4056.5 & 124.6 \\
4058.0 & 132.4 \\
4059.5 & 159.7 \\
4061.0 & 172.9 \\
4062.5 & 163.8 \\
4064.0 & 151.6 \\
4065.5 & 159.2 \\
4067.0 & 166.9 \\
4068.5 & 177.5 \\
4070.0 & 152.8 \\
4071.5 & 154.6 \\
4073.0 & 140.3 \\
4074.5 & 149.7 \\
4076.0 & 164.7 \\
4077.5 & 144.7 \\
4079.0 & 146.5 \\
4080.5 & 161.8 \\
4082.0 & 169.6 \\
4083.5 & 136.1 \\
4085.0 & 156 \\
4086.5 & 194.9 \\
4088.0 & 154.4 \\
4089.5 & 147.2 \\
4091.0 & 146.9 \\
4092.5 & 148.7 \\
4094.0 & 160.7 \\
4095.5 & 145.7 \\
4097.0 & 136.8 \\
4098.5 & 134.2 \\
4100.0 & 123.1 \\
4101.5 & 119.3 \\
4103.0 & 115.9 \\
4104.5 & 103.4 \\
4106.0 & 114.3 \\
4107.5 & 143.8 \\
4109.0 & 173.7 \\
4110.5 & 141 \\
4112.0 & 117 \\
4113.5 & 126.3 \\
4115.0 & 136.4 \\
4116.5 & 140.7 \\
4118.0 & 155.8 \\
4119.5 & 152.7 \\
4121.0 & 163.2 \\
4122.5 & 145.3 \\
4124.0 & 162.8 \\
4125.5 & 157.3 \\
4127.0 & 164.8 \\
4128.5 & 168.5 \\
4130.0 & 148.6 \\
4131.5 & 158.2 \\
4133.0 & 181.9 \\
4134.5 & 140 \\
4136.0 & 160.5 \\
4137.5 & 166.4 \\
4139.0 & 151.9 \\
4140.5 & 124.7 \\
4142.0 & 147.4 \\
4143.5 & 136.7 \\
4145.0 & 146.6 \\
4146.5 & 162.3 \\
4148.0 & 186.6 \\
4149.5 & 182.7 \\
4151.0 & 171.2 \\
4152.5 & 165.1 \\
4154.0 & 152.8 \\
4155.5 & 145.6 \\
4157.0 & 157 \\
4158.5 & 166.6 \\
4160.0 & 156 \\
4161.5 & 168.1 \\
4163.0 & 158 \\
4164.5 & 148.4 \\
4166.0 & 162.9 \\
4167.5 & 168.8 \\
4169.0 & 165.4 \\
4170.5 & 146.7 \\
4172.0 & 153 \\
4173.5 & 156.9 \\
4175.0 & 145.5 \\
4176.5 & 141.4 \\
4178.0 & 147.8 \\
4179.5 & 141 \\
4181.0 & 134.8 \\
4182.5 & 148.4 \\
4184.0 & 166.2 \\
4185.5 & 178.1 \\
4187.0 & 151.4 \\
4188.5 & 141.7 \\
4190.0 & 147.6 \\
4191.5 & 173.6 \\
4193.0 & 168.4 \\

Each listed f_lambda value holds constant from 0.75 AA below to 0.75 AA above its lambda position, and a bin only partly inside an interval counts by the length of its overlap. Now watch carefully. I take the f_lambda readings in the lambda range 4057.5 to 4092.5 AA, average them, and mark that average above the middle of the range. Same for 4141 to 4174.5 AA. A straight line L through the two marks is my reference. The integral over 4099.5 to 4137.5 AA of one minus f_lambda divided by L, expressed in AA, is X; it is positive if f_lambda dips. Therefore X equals 3.1 AA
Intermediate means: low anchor 157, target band 145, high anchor 159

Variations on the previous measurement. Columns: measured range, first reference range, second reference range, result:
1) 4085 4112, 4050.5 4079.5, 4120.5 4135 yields 2.7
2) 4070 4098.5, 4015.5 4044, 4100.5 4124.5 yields -1.4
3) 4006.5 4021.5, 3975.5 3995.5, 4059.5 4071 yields -1.6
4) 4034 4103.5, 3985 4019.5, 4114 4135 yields 1.8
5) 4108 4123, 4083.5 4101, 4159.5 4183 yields 0.5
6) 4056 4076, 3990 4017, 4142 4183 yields 0.3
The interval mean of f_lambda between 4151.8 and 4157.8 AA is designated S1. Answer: 155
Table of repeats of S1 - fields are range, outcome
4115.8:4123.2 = 152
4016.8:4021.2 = 169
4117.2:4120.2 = 154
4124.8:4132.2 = 160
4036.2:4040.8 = 167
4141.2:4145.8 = 144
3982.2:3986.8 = 127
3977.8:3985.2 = 119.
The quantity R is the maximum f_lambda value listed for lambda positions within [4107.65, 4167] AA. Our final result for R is 186.6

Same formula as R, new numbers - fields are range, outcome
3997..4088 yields 194.9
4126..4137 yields 181.9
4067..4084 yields 177.5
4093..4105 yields 160.7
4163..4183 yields 168.8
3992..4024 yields 183.4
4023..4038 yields 169.7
